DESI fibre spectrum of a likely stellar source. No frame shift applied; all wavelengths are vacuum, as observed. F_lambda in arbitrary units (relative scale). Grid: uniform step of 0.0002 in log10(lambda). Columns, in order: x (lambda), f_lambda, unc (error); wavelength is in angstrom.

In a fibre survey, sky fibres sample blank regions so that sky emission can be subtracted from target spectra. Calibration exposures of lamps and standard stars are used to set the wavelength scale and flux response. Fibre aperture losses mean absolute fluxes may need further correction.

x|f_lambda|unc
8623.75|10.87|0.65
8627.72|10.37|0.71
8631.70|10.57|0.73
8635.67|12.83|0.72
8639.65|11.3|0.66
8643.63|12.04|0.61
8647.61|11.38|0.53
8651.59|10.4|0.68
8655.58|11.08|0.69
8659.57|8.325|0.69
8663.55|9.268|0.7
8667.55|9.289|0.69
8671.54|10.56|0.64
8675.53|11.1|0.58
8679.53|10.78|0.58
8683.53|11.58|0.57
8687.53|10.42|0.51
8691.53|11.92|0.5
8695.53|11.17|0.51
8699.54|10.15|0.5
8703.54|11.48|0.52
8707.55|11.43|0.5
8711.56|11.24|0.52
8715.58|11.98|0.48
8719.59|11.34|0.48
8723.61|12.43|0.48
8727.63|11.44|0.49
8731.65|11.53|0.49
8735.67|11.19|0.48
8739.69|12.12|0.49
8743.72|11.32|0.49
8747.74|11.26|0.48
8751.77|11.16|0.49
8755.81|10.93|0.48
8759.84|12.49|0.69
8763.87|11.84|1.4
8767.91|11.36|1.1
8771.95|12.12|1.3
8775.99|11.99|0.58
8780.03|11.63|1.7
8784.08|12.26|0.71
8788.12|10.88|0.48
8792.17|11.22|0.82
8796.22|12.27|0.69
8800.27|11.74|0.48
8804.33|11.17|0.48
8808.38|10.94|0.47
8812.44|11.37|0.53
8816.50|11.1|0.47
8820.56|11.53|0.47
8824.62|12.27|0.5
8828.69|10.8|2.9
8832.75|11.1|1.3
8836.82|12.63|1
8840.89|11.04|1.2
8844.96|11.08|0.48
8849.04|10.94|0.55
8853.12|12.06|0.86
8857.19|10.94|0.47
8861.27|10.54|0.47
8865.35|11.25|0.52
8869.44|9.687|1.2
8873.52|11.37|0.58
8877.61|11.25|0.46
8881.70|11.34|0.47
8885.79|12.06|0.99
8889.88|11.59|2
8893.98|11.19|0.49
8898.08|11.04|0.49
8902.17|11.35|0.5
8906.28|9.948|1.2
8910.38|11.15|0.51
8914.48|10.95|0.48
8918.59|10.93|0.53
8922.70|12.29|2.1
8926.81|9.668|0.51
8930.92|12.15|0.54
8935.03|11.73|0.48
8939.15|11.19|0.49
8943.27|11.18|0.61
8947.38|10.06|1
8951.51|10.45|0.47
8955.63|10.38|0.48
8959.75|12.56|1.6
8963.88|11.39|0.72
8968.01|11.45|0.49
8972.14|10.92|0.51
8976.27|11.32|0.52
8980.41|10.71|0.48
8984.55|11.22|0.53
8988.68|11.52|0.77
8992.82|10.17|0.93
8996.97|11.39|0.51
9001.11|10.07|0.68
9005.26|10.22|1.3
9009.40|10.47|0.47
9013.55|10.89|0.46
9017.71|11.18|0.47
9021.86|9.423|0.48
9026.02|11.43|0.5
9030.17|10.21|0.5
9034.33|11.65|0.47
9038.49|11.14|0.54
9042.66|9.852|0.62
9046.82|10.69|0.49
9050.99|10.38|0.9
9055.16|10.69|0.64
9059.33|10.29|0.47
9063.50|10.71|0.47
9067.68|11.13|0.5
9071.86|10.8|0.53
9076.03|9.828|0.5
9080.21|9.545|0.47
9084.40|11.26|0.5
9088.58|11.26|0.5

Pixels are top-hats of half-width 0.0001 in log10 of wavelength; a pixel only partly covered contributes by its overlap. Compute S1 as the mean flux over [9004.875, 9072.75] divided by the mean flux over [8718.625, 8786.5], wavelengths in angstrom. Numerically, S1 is 0.9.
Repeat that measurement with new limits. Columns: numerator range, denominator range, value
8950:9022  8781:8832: 0.95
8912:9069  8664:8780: 0.96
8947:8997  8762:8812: 0.95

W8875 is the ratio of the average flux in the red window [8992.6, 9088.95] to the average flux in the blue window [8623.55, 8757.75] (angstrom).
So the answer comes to 0.96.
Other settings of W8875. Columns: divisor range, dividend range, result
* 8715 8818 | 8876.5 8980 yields 0.97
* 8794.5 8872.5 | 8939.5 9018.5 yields 0.97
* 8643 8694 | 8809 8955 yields 1.05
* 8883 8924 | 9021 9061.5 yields 0.94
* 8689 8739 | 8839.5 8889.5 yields 0.97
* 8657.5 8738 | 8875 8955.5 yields 1.02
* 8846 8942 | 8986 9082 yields 0.95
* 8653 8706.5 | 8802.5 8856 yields 1.08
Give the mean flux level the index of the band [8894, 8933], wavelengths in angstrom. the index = 11.1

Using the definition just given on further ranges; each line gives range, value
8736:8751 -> 11.5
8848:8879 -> 11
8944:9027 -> 10.9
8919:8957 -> 11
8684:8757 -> 11.4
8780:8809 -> 11.5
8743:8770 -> 11.5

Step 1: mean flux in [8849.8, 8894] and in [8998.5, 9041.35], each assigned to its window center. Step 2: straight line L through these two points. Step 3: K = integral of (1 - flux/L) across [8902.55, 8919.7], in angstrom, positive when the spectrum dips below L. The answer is 0.4 angstrom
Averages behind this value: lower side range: 11.2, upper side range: 10.7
